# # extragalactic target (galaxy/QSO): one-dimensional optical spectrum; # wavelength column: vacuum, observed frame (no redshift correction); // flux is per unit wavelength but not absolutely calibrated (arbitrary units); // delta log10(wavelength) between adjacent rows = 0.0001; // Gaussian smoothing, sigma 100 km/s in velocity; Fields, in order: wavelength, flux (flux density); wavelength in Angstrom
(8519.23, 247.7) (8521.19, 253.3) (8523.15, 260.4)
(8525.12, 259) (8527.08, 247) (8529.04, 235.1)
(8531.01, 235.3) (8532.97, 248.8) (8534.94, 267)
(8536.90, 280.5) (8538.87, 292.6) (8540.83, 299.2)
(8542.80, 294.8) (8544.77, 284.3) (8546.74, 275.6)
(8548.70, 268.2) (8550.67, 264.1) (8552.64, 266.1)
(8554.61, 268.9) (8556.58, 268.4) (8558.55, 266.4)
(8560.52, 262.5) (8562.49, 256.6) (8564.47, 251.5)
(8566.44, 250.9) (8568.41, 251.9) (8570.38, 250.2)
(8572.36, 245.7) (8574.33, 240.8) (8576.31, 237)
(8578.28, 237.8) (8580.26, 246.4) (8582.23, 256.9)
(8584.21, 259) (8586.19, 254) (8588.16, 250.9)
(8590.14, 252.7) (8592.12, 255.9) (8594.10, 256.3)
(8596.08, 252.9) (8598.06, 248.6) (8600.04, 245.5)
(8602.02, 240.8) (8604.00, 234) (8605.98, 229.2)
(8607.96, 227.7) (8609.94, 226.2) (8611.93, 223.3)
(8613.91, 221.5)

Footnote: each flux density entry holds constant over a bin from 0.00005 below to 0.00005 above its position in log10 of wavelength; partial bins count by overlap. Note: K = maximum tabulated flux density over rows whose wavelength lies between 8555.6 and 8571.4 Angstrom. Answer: 268.4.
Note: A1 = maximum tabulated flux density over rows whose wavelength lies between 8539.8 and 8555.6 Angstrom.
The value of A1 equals 299.2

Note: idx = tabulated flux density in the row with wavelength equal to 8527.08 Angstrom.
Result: 247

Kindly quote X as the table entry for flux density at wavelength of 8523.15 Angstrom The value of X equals 260.4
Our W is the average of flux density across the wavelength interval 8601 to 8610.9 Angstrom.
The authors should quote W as 232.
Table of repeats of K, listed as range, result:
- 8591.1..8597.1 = 256.3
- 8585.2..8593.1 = 255.9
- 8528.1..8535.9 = 267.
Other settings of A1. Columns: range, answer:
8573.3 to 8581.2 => 246.4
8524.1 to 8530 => 259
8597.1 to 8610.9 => 248.6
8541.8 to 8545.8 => 294.8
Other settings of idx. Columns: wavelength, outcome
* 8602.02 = 240.8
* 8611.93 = 223.3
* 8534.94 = 267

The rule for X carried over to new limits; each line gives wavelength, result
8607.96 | 227.7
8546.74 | 275.6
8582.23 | 256.9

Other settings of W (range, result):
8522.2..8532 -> 247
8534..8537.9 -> 274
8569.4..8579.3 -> 242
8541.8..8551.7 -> 277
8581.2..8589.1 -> 255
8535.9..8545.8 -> 290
